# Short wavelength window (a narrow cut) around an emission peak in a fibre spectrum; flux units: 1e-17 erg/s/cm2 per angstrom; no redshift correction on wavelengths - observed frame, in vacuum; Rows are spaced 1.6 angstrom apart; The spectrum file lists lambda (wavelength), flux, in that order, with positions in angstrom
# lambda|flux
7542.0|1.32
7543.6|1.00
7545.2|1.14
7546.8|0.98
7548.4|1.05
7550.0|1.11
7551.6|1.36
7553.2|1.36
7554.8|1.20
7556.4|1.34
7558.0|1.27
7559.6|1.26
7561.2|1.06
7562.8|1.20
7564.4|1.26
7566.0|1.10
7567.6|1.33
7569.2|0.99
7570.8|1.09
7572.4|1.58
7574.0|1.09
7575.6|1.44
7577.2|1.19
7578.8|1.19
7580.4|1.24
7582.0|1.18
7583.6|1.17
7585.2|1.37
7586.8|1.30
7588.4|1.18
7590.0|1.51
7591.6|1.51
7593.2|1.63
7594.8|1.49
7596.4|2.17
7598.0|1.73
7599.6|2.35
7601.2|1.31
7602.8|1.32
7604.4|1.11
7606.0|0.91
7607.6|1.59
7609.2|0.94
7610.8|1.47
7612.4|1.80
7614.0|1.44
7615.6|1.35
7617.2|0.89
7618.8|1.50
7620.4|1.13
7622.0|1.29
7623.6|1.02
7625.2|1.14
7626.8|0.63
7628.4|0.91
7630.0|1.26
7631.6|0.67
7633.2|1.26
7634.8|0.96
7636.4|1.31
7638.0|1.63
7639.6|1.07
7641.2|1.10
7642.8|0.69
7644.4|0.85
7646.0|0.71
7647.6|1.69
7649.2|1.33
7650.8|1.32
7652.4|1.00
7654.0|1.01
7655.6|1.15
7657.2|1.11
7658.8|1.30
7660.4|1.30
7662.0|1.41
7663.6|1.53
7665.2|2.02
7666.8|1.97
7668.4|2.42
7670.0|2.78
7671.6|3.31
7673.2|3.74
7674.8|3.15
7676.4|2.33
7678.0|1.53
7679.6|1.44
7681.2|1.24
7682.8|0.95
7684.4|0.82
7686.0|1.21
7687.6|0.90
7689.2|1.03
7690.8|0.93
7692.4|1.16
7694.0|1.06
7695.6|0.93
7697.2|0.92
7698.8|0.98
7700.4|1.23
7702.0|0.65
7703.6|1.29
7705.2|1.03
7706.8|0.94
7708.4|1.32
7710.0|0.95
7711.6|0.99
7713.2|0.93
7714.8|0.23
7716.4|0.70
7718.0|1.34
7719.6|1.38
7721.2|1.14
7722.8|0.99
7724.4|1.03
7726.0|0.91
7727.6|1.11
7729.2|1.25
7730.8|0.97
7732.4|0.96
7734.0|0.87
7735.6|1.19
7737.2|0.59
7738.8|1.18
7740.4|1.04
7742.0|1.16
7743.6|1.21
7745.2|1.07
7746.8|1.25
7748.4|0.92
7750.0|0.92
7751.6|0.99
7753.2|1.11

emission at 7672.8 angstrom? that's [O III] 5007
